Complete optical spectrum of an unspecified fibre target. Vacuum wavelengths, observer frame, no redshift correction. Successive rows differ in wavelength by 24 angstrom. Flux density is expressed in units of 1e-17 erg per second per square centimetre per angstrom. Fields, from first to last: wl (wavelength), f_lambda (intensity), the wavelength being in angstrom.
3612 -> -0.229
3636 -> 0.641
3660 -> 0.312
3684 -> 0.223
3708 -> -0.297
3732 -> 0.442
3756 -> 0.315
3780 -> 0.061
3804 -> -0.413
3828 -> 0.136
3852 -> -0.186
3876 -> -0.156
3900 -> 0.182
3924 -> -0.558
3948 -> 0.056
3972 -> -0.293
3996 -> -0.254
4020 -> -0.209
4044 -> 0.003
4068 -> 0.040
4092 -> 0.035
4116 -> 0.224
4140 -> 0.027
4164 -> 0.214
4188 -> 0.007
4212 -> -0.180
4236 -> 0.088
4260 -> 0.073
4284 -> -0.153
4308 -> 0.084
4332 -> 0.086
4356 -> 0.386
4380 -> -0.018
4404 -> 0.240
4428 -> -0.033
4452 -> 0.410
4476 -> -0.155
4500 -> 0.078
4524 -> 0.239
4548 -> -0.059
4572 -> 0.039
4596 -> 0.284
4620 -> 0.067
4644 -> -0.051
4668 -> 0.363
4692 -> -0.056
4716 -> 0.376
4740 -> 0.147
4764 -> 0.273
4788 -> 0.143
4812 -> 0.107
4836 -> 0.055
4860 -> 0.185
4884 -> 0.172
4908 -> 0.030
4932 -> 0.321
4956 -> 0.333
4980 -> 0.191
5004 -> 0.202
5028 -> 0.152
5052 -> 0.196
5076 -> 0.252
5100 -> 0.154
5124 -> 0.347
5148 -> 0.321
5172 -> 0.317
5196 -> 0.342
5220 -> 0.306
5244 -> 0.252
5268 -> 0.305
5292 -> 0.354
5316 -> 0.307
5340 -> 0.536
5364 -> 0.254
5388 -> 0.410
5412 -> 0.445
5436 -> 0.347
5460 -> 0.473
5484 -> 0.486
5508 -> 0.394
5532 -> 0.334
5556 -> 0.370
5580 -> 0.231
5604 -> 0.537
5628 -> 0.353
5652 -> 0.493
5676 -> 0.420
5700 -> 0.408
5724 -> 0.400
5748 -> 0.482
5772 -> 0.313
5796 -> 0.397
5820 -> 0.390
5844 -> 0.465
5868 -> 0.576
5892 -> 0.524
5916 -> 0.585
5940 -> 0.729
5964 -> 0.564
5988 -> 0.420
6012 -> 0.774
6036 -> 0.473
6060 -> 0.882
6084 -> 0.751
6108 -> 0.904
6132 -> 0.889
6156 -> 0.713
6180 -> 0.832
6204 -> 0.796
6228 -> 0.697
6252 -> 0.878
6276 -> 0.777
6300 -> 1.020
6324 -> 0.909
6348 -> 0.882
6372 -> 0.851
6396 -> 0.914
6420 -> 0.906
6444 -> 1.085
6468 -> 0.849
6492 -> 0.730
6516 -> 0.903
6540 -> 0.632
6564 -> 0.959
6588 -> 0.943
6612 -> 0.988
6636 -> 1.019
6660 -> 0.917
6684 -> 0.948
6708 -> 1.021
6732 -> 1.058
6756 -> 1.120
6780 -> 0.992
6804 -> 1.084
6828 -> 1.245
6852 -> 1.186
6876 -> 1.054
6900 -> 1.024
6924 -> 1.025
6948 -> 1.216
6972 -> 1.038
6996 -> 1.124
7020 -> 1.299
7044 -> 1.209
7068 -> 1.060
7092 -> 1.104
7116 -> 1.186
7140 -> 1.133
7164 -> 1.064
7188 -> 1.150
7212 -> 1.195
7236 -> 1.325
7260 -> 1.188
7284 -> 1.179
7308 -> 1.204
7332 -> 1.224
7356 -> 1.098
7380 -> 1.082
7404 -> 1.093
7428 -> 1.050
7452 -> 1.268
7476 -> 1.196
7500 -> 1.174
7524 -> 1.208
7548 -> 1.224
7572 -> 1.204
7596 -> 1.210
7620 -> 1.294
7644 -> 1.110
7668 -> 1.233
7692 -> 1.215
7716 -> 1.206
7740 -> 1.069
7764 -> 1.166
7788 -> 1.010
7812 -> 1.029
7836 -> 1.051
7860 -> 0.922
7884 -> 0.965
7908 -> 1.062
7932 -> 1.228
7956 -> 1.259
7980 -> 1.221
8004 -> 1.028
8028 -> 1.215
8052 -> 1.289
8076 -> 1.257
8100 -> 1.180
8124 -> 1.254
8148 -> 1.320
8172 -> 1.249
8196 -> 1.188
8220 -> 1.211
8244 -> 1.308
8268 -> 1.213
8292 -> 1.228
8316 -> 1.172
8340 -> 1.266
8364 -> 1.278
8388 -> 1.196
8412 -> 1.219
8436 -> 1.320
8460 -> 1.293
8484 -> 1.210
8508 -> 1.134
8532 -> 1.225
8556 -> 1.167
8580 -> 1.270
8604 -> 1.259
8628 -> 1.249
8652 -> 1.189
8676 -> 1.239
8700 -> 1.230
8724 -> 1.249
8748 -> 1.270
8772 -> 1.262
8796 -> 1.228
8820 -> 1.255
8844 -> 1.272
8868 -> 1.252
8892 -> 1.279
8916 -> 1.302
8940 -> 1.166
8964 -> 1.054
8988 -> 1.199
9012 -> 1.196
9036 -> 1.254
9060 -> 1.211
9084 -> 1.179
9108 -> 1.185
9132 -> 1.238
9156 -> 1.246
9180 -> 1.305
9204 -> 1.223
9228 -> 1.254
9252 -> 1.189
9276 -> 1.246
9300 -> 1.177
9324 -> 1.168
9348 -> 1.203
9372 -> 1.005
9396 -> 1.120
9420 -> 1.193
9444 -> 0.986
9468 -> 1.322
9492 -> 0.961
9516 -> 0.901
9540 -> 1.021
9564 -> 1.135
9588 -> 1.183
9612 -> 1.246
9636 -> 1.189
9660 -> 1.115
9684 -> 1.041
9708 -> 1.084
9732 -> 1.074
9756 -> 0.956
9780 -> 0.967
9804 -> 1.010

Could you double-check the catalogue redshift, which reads 0.520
